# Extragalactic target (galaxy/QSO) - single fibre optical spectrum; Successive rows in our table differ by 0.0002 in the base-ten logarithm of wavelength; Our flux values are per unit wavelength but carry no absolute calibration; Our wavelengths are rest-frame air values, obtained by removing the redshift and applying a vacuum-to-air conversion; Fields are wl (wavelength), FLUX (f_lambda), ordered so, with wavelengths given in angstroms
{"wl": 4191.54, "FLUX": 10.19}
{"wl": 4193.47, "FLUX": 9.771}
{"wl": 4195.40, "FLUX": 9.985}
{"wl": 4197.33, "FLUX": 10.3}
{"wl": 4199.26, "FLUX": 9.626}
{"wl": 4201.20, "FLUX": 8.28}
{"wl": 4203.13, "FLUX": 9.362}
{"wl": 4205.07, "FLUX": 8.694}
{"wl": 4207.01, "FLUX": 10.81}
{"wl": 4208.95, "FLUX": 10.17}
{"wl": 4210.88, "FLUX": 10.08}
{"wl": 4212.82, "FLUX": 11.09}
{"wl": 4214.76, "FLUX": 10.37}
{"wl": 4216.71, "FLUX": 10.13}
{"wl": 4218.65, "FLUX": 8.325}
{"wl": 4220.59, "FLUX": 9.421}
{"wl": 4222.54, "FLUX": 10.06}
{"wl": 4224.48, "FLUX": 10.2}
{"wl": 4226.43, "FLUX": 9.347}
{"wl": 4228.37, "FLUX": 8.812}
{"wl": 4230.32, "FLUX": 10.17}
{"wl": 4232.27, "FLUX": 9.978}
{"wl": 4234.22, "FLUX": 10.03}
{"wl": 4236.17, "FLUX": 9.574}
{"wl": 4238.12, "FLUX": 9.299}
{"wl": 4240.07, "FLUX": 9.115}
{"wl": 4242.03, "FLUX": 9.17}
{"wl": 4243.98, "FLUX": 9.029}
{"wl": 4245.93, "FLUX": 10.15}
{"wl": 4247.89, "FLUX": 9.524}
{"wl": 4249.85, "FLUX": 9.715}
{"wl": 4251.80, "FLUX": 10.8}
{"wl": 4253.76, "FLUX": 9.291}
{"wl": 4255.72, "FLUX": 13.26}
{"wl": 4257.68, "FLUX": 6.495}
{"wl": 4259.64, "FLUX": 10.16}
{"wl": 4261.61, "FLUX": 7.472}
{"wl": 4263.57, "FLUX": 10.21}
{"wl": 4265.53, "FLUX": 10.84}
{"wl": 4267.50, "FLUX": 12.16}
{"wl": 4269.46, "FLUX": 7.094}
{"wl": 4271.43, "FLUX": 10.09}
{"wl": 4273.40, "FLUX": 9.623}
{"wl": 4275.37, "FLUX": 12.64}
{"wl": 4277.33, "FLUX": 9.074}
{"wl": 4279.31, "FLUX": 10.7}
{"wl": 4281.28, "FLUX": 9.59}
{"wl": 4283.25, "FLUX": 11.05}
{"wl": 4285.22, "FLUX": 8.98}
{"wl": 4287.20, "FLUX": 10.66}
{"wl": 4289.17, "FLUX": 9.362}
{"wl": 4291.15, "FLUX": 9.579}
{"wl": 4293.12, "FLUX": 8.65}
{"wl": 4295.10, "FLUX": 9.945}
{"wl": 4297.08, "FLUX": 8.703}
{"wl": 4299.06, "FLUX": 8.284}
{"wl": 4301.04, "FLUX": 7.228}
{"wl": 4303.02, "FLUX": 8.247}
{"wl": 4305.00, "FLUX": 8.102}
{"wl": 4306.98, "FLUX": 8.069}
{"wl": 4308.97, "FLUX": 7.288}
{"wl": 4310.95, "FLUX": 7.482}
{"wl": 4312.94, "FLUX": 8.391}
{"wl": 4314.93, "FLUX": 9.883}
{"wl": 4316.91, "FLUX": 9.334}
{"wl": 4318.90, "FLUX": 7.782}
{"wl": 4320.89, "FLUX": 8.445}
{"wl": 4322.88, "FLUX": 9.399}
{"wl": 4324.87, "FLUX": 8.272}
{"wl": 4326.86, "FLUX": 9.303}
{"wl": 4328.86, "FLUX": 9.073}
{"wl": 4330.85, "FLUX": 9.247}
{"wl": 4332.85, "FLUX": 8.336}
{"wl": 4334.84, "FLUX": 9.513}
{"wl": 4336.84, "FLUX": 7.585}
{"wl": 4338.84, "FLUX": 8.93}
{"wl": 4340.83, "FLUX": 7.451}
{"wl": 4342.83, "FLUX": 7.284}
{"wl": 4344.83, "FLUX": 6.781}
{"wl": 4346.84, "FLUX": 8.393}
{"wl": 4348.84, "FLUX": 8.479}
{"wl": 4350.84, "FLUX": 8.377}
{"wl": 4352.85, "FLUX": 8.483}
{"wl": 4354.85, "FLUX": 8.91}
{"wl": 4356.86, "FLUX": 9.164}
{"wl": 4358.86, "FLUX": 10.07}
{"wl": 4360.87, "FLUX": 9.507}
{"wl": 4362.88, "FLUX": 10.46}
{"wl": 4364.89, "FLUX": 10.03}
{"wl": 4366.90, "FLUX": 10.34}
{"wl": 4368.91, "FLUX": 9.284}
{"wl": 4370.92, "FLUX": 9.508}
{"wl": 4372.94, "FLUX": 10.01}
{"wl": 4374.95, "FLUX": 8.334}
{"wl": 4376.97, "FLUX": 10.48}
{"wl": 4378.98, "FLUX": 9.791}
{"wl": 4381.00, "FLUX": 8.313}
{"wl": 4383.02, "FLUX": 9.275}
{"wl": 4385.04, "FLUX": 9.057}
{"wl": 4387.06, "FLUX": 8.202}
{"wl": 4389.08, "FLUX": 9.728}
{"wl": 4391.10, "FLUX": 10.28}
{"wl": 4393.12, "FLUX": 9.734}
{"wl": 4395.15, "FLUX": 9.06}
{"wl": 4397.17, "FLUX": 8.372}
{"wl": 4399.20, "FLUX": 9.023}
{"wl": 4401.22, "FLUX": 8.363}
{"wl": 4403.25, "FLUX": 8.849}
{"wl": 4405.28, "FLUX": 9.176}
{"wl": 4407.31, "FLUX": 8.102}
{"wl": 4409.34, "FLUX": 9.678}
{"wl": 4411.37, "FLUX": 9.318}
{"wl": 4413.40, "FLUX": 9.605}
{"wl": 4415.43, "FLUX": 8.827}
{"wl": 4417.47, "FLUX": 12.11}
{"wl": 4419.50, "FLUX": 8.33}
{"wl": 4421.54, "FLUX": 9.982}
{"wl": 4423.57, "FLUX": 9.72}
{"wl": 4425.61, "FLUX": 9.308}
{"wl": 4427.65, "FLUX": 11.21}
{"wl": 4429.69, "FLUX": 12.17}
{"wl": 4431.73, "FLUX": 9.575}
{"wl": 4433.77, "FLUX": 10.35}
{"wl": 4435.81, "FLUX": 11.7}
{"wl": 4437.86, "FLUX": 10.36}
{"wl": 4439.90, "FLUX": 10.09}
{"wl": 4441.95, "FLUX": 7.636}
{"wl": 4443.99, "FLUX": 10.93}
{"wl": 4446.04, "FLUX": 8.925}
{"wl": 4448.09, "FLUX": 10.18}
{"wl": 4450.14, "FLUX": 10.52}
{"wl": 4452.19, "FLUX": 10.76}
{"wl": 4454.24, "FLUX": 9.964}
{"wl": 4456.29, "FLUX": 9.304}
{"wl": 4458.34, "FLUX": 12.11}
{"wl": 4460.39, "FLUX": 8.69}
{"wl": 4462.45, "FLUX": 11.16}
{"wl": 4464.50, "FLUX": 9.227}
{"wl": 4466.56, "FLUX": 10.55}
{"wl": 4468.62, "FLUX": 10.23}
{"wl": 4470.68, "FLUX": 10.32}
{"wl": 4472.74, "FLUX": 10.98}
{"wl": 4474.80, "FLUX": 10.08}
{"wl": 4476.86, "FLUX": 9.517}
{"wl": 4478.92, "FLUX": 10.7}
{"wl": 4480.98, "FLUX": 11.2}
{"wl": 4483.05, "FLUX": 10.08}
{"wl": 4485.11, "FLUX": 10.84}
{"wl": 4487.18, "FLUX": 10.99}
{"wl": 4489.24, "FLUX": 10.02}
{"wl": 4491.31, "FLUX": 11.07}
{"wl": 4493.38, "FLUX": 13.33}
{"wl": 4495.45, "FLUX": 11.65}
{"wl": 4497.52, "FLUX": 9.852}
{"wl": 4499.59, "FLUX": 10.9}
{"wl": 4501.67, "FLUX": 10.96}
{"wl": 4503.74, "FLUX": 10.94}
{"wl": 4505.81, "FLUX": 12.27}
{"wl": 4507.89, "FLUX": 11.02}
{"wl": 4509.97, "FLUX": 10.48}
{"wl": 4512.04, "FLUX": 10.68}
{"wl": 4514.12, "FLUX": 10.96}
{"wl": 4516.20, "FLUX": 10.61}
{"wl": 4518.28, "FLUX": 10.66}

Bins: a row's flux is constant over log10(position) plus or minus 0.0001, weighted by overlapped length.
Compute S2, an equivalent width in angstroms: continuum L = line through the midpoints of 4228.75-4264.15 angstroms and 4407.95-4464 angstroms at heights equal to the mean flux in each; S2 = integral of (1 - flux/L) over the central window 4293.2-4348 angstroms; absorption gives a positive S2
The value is 7.8 angstroms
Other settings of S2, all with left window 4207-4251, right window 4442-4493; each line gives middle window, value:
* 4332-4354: 4.12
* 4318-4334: 1.99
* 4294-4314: 3.52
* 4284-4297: 0.52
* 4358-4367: 0.02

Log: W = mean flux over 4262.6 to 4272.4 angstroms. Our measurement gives 10.1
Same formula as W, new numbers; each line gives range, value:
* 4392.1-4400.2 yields 9.04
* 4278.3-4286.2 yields 10.1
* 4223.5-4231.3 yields 9.64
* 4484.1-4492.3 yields 10.7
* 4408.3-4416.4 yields 9.36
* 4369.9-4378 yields 9.58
